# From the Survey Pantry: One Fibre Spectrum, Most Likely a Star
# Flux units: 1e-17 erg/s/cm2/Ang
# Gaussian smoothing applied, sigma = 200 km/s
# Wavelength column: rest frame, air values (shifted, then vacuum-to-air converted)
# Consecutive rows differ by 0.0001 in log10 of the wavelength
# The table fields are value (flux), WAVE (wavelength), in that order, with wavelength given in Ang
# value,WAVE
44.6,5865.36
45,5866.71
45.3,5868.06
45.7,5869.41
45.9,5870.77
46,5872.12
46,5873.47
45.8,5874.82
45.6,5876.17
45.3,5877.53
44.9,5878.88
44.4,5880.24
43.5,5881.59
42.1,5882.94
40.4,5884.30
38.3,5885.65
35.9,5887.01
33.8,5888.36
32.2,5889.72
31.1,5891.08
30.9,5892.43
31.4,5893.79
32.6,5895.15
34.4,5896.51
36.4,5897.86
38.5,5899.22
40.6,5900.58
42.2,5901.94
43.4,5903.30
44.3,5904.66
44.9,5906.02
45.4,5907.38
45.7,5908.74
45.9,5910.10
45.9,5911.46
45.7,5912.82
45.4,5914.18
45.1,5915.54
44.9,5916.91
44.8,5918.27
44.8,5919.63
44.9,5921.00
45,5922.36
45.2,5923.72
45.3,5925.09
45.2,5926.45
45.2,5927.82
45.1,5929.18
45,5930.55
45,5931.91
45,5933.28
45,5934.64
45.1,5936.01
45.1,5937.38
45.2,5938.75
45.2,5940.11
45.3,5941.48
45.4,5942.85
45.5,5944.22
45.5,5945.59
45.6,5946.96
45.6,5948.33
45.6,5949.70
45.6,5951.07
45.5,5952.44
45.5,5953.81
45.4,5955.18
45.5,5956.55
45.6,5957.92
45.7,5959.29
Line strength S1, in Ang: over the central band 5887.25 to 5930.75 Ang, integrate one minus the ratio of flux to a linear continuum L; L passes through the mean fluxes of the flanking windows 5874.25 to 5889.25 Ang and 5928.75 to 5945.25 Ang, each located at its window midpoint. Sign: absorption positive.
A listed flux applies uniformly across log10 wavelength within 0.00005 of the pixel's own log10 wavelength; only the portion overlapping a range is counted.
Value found 1.94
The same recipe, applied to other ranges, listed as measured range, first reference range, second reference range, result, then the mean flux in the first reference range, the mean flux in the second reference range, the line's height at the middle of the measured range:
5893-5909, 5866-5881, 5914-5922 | 1.9 Ang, 45.4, 44.9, 45.1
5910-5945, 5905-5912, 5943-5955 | 0.3 Ang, 45.5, 45.5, 45.5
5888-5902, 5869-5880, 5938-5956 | 3.4 Ang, 45.6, 45.5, 45.5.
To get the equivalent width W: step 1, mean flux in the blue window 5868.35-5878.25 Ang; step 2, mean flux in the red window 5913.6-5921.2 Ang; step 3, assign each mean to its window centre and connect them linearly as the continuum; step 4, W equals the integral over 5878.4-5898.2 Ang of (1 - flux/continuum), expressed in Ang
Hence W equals 3.80 Ang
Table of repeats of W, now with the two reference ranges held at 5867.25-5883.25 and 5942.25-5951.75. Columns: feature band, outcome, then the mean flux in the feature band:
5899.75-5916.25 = 0.3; 44.5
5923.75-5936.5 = 0.1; 45.1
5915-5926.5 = 0.1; 45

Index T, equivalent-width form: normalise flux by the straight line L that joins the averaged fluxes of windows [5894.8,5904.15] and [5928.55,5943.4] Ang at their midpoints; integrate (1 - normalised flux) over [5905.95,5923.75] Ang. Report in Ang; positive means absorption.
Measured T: -1.7 Ang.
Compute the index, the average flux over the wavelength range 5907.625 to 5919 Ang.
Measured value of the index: 45.4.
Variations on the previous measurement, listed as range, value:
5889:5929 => 41.7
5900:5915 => 44.5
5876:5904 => 38.3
